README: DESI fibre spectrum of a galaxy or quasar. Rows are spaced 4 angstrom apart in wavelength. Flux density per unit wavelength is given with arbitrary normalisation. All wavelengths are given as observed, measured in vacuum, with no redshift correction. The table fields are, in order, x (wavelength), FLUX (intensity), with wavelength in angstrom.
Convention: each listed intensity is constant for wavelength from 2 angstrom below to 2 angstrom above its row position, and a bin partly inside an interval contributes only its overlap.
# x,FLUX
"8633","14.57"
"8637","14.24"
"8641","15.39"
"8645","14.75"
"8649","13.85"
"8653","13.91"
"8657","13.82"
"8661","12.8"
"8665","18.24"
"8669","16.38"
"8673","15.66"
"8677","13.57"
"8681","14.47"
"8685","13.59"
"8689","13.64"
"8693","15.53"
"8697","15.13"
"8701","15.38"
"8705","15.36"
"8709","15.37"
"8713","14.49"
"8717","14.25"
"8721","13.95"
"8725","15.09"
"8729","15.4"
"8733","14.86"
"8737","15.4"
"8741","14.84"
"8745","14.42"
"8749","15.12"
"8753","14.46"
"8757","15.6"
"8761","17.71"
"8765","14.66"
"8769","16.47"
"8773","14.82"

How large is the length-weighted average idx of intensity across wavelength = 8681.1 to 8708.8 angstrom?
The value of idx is 14.8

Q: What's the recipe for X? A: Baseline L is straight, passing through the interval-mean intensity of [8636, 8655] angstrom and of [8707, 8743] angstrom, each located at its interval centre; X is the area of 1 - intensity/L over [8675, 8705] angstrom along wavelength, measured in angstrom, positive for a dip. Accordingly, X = 0.3 angstrom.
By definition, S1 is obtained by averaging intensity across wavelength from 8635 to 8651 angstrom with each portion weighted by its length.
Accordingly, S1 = 14.6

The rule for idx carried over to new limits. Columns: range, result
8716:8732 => 14.7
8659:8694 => 14.9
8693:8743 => 15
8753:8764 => 16.1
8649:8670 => 14.9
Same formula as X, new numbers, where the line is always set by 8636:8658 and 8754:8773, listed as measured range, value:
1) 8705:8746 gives 1.4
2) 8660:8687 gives -0.6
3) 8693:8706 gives -0.2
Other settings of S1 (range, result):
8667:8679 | 15.2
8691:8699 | 15.3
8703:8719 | 14.9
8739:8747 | 14.6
